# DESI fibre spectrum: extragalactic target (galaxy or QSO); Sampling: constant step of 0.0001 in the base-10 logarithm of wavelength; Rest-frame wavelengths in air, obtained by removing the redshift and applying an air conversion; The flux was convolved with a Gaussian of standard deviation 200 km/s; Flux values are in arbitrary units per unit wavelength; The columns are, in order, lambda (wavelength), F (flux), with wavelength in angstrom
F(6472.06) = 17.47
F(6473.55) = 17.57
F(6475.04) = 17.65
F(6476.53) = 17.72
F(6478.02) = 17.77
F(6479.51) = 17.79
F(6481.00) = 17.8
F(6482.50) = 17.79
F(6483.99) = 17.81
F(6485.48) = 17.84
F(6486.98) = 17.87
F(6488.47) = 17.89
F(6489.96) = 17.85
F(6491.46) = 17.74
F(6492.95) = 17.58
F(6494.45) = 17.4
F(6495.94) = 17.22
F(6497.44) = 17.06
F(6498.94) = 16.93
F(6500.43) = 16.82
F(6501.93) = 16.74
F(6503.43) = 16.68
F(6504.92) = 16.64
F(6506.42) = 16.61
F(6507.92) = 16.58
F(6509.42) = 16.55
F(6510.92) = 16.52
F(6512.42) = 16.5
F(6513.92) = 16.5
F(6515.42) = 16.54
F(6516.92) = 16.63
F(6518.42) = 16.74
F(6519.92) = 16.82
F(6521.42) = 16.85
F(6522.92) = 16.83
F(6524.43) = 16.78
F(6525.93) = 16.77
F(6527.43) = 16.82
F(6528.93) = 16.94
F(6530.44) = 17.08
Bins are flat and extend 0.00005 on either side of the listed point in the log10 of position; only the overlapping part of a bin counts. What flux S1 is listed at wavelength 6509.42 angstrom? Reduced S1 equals 16.55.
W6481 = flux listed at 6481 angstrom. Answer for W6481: 17.8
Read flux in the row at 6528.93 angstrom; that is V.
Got 16.94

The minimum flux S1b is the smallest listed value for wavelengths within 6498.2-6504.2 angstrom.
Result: 16.68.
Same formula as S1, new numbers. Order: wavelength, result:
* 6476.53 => 17.72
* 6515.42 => 16.54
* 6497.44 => 17.06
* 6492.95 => 17.58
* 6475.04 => 17.65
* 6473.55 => 17.57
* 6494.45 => 17.4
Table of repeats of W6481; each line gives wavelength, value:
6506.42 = 16.61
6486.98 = 17.87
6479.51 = 17.79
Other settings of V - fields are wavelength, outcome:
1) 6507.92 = 16.58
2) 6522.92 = 16.83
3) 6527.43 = 16.82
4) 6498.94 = 16.93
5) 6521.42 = 16.85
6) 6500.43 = 16.82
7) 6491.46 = 17.74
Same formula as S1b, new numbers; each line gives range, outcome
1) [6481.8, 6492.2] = 17.74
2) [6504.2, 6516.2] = 16.5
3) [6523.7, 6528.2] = 16.77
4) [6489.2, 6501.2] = 16.82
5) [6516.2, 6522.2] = 16.63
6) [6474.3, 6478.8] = 17.65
